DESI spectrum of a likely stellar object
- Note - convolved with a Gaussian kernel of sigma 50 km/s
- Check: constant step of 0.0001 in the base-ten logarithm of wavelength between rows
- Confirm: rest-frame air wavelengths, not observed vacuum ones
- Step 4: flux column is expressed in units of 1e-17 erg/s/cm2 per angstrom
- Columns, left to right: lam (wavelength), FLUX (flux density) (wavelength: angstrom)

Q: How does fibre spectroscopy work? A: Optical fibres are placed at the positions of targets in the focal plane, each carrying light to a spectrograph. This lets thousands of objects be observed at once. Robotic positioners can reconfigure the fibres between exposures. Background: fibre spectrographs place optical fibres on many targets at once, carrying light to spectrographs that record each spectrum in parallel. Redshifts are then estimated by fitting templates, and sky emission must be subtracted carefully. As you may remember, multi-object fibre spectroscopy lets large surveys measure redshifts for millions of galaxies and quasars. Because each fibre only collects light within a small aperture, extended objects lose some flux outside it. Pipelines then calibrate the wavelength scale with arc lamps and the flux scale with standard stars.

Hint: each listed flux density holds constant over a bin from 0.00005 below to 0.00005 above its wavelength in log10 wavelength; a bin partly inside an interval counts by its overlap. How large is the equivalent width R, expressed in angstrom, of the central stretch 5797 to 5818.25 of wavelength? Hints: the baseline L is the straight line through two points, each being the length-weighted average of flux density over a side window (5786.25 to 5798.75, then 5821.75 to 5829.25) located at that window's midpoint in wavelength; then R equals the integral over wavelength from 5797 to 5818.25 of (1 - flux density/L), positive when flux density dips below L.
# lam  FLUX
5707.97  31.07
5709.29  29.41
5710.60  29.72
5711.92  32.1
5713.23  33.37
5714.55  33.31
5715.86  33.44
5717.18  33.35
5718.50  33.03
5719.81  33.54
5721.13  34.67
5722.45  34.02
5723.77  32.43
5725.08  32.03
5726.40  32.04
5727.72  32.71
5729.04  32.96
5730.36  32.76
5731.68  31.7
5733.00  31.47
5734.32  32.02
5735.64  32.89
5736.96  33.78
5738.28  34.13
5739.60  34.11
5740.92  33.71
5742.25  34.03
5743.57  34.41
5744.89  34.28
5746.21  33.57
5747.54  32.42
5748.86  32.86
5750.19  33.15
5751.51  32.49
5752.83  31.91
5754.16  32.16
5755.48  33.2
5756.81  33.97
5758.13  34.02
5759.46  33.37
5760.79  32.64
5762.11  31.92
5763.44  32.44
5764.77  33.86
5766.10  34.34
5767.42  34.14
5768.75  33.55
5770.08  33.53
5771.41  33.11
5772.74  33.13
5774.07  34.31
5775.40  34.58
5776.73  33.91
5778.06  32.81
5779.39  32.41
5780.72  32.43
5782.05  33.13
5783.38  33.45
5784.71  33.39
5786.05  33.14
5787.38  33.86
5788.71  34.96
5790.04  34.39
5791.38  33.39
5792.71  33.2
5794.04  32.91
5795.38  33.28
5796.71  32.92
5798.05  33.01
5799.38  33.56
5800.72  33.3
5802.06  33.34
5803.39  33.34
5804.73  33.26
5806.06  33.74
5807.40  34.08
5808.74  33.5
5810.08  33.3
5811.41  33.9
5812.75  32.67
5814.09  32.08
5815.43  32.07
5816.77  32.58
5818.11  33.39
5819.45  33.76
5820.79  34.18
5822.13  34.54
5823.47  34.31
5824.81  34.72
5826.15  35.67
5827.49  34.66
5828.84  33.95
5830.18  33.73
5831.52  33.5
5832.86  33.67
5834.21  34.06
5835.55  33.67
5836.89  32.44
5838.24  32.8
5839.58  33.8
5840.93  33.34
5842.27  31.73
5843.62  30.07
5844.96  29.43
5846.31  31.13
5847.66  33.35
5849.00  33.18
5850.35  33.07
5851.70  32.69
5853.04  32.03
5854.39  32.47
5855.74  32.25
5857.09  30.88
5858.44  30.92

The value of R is 0.5 angstrom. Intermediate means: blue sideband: 33.6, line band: 33.2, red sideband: 34.7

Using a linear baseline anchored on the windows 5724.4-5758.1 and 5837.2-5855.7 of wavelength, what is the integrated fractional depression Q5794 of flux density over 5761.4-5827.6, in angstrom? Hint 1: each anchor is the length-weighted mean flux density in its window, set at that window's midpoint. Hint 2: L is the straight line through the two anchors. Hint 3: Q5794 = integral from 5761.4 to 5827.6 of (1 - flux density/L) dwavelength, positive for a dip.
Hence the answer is -1.78 angstrom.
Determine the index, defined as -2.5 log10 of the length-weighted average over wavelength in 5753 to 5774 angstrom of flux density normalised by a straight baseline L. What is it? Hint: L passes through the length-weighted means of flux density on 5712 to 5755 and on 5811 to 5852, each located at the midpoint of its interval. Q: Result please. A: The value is -0.01 mag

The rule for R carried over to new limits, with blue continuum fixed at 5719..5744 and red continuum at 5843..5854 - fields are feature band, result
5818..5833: -1.0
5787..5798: -0.4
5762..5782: -0.4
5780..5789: -0.2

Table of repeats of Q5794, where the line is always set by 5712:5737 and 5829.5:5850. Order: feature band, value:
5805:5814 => -0.19 angstrom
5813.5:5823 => -0.16 angstrom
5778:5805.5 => -0.47 angstrom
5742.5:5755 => -0.08 angstrom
